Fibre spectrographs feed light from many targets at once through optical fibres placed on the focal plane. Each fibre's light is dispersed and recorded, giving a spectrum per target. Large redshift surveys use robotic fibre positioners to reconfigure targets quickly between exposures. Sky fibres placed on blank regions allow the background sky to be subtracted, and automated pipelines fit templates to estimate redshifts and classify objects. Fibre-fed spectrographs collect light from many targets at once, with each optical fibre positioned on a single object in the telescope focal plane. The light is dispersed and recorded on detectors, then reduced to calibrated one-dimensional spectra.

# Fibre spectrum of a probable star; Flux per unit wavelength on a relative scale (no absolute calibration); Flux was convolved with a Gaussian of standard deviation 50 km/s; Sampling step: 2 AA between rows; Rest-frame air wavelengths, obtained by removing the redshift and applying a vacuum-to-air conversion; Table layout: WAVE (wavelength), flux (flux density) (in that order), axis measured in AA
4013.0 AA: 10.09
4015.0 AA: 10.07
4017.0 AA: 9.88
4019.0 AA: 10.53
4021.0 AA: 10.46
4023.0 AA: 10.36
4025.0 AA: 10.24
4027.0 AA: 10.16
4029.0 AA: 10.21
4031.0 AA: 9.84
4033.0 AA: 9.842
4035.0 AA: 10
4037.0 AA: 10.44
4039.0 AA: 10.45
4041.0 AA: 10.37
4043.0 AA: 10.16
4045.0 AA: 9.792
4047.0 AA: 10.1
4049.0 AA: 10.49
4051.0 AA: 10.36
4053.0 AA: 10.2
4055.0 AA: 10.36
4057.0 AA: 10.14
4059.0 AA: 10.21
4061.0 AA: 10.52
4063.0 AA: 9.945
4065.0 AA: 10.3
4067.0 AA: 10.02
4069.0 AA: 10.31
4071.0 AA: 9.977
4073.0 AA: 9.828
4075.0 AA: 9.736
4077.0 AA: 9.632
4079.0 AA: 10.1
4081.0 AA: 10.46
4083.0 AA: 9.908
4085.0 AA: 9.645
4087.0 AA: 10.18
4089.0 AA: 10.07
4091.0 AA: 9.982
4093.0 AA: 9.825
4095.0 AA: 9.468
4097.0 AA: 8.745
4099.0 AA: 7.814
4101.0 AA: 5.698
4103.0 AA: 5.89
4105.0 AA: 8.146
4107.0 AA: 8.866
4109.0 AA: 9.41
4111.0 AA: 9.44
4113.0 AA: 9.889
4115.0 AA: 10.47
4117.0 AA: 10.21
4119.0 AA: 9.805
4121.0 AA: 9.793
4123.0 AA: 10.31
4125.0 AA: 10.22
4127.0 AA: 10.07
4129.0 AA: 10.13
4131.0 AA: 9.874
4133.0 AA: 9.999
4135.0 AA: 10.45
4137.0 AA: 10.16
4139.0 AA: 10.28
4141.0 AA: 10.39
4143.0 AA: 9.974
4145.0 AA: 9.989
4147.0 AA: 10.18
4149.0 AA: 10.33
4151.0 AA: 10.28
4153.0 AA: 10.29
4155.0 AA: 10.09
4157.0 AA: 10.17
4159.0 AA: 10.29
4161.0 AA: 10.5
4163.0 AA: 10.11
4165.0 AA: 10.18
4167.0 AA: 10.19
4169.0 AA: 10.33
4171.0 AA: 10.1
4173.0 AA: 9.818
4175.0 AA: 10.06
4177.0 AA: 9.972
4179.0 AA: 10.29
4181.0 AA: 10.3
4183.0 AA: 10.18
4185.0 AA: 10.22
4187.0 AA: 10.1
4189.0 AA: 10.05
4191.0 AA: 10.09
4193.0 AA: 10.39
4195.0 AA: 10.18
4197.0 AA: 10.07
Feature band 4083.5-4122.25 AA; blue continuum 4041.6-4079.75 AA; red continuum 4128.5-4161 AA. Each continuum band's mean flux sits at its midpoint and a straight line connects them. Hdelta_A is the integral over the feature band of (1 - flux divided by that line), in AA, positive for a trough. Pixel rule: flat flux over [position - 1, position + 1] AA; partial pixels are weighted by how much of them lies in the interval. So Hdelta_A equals 3.87 AA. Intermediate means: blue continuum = 10.1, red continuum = 10.2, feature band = 9.14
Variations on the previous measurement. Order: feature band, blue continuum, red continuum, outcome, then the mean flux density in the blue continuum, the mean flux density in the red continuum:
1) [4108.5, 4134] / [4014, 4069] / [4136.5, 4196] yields 0.5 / 10.2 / 10.2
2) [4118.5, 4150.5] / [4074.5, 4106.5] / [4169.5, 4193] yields -1.8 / 9.07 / 10.1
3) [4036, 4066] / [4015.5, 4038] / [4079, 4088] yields -0.4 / 10.2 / 10.1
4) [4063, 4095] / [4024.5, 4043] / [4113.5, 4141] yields 0.6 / 10.2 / 10.1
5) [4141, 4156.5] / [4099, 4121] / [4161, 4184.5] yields -0.9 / 8.78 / 10.2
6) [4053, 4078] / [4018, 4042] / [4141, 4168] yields 0.4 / 10.2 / 10.2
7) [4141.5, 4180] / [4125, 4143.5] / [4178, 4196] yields 0.0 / 10.2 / 10.2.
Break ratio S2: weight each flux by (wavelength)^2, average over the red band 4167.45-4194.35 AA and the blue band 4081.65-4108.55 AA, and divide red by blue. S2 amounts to 1.20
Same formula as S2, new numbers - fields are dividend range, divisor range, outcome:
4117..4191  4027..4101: 1.07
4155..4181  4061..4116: 1.12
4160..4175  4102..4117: 1.17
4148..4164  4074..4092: 1.07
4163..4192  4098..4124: 1.17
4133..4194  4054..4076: 1.06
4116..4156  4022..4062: 1.04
